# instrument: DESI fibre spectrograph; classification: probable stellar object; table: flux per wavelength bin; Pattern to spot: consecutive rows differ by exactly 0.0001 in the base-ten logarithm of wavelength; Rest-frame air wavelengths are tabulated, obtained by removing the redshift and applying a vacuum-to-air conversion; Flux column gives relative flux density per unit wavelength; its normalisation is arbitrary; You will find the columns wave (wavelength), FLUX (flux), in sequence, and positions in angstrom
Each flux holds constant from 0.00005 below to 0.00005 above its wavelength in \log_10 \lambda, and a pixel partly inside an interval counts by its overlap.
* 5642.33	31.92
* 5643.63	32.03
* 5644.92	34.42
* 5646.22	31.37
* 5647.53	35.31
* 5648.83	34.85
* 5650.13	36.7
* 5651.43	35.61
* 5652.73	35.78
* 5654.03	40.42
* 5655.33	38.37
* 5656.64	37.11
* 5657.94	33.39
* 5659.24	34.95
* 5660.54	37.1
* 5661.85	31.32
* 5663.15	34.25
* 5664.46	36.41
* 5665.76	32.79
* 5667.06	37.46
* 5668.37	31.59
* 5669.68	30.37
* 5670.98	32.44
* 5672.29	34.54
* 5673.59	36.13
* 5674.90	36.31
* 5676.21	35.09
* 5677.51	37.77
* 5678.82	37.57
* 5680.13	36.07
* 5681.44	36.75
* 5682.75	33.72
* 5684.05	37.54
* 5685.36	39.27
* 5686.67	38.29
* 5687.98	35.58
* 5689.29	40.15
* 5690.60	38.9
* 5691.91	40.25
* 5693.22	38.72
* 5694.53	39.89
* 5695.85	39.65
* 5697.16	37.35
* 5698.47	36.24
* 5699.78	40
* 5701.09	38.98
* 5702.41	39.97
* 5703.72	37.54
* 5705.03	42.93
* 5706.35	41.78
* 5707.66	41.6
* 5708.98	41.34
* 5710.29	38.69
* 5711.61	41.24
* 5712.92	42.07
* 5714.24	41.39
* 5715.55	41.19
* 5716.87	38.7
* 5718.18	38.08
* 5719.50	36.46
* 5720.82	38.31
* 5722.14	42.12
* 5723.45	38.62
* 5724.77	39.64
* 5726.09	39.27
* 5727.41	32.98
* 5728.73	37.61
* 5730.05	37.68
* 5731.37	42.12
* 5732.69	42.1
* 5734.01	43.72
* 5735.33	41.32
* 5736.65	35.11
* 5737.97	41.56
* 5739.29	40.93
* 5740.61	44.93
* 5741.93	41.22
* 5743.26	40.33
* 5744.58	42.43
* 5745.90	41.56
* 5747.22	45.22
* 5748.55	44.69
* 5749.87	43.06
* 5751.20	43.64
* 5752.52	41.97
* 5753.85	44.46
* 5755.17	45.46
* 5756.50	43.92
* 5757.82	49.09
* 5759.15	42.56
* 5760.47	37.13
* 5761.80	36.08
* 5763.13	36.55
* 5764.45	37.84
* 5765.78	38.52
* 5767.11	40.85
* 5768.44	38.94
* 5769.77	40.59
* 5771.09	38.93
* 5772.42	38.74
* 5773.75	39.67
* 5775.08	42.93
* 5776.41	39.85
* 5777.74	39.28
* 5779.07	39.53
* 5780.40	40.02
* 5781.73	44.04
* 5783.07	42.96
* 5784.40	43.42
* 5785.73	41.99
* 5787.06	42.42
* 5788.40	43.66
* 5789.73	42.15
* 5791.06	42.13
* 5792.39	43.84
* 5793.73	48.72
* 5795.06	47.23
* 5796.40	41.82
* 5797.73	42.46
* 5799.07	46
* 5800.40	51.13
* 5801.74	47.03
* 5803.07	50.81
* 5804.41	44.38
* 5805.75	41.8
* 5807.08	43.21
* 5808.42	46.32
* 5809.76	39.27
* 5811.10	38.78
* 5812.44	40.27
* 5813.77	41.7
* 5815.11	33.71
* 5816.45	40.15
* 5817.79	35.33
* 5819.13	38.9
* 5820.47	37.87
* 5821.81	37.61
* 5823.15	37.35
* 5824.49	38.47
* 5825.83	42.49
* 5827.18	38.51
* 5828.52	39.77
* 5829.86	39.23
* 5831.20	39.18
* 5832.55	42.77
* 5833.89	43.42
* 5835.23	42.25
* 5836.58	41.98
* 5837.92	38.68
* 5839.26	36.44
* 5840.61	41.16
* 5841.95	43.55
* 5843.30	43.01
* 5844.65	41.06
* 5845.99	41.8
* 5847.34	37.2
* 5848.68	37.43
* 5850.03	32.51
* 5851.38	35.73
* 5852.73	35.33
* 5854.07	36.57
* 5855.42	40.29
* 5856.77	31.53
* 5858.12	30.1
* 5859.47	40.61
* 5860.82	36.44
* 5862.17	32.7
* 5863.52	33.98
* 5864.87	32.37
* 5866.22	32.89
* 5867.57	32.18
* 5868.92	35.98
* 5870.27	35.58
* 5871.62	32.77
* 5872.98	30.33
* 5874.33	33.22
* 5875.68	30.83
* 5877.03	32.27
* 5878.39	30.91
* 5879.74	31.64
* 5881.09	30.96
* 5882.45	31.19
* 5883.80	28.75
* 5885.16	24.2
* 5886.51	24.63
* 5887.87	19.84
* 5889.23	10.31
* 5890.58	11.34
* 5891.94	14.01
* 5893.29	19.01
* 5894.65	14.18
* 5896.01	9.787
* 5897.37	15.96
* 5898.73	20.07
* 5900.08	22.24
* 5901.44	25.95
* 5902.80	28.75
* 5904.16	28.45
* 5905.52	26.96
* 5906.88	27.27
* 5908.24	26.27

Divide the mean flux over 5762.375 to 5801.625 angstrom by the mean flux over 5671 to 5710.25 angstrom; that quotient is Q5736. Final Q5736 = 1.1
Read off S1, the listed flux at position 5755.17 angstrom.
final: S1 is 45.46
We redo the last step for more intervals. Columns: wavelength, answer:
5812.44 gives 40.27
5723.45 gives 38.62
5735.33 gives 41.32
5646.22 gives 31.37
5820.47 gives 37.87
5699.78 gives 40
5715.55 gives 41.19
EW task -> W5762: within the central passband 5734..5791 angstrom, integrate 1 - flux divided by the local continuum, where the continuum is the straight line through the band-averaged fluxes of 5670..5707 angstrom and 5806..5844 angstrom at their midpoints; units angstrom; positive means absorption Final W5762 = -3.6 angstrom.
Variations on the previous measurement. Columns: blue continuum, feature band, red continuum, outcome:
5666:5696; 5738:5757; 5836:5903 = -4.74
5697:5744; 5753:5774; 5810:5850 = -0.45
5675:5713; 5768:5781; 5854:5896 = -2.14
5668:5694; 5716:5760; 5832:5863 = -4.91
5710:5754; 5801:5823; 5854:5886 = -2.99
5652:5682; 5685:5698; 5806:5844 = -0.95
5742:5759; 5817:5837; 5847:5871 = -1.15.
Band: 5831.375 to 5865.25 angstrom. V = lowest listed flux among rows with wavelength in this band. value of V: 30.1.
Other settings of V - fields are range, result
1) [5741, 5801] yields 36.08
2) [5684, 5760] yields 32.98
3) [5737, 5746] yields 40.33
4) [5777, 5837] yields 33.71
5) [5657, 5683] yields 30.37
